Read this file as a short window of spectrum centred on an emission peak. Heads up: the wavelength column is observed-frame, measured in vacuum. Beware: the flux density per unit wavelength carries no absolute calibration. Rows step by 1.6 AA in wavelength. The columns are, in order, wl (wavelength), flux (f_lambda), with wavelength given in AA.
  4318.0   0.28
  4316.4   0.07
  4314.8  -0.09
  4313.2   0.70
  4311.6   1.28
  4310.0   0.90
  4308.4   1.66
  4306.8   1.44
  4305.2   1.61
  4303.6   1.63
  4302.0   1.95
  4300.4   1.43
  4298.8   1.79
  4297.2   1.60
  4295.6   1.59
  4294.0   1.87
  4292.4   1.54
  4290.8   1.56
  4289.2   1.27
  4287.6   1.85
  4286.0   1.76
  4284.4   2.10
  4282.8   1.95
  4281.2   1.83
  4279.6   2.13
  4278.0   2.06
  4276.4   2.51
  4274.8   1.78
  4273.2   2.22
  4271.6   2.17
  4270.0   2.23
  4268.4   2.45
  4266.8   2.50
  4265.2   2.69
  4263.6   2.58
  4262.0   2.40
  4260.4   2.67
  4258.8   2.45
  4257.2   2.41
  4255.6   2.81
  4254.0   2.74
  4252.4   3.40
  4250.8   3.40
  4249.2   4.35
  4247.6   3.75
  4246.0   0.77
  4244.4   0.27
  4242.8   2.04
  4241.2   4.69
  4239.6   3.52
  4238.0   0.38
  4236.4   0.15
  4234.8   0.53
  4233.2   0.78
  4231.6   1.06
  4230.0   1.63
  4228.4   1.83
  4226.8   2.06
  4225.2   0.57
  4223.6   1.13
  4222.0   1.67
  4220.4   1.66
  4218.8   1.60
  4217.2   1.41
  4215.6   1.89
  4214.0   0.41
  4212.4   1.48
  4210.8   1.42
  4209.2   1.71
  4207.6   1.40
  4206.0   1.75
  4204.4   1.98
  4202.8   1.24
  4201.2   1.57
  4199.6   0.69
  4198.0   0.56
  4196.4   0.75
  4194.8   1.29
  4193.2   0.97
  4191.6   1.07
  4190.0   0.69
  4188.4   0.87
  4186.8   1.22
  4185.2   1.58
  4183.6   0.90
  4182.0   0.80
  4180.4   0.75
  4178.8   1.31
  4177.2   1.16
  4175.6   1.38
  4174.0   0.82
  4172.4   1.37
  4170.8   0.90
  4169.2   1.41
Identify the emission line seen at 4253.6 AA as Lyman alpha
